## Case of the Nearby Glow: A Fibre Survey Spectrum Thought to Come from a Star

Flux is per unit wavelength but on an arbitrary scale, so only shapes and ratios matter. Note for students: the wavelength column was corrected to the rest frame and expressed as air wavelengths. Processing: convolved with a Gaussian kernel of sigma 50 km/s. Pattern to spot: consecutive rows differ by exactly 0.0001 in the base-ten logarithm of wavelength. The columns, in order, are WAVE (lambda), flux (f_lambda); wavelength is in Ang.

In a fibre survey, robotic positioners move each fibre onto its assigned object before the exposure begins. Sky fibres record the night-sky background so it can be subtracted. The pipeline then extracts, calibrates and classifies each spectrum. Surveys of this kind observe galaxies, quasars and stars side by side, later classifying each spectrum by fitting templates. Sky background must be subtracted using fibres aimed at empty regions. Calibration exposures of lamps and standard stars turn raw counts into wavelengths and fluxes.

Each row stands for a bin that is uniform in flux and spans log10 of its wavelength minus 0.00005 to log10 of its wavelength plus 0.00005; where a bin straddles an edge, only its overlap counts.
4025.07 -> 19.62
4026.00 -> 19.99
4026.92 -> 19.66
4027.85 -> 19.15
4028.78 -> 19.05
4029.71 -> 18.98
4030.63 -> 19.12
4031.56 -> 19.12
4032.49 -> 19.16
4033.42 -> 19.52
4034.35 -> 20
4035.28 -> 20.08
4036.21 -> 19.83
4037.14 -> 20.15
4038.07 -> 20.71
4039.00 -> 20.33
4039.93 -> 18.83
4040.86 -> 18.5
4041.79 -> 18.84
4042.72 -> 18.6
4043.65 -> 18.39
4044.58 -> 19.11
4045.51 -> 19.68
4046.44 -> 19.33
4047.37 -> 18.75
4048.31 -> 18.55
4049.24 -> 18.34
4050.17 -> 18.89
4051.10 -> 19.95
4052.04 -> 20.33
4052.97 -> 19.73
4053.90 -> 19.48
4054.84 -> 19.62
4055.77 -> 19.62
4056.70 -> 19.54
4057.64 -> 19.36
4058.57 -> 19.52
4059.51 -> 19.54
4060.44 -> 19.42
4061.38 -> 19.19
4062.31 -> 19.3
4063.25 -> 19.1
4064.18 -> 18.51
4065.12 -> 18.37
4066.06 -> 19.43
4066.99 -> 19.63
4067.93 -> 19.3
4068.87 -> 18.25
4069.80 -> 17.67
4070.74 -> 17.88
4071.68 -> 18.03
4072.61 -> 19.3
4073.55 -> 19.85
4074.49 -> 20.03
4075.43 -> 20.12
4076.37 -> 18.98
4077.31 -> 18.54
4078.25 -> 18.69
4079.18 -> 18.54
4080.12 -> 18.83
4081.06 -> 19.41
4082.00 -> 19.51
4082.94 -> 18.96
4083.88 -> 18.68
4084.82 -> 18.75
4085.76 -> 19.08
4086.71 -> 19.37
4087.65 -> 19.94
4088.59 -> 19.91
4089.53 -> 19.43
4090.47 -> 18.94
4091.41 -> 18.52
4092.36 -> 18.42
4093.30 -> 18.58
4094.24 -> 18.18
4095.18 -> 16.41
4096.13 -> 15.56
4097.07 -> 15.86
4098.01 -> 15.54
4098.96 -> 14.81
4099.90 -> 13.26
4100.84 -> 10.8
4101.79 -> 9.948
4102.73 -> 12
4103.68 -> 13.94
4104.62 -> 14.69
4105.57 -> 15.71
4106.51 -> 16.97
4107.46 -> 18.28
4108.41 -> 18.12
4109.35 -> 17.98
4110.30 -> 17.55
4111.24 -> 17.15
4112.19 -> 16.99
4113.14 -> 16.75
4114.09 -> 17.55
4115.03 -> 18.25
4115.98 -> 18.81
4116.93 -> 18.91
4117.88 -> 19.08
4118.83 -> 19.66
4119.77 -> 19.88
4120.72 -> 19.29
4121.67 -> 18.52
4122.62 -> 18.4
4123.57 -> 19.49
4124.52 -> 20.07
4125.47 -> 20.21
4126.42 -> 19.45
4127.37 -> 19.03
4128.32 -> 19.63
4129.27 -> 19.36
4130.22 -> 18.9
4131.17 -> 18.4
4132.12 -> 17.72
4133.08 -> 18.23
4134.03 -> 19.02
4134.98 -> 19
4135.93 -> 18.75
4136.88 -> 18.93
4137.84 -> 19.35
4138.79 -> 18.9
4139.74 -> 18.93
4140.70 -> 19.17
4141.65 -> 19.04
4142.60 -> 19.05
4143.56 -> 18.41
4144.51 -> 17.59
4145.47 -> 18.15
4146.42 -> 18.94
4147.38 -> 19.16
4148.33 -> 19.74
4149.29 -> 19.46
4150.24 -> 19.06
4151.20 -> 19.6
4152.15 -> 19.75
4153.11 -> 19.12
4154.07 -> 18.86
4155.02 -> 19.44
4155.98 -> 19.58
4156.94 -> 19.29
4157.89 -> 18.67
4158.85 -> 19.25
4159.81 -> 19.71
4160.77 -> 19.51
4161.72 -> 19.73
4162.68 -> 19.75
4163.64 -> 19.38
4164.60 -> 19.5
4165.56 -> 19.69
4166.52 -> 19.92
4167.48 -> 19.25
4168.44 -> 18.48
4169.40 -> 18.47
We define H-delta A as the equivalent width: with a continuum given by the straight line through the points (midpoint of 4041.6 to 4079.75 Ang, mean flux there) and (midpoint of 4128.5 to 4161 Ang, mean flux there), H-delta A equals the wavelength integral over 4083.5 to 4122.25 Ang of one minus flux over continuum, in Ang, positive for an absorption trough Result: 3.7 Ang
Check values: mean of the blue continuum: 19.1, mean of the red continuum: 19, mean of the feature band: 17.2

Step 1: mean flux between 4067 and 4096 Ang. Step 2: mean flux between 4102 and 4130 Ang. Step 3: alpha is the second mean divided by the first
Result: 0.95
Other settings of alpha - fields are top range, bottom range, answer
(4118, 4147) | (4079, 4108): 1.12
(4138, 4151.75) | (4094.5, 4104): 1.36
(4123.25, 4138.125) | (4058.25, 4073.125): 1.01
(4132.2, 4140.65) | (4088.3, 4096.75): 1.04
